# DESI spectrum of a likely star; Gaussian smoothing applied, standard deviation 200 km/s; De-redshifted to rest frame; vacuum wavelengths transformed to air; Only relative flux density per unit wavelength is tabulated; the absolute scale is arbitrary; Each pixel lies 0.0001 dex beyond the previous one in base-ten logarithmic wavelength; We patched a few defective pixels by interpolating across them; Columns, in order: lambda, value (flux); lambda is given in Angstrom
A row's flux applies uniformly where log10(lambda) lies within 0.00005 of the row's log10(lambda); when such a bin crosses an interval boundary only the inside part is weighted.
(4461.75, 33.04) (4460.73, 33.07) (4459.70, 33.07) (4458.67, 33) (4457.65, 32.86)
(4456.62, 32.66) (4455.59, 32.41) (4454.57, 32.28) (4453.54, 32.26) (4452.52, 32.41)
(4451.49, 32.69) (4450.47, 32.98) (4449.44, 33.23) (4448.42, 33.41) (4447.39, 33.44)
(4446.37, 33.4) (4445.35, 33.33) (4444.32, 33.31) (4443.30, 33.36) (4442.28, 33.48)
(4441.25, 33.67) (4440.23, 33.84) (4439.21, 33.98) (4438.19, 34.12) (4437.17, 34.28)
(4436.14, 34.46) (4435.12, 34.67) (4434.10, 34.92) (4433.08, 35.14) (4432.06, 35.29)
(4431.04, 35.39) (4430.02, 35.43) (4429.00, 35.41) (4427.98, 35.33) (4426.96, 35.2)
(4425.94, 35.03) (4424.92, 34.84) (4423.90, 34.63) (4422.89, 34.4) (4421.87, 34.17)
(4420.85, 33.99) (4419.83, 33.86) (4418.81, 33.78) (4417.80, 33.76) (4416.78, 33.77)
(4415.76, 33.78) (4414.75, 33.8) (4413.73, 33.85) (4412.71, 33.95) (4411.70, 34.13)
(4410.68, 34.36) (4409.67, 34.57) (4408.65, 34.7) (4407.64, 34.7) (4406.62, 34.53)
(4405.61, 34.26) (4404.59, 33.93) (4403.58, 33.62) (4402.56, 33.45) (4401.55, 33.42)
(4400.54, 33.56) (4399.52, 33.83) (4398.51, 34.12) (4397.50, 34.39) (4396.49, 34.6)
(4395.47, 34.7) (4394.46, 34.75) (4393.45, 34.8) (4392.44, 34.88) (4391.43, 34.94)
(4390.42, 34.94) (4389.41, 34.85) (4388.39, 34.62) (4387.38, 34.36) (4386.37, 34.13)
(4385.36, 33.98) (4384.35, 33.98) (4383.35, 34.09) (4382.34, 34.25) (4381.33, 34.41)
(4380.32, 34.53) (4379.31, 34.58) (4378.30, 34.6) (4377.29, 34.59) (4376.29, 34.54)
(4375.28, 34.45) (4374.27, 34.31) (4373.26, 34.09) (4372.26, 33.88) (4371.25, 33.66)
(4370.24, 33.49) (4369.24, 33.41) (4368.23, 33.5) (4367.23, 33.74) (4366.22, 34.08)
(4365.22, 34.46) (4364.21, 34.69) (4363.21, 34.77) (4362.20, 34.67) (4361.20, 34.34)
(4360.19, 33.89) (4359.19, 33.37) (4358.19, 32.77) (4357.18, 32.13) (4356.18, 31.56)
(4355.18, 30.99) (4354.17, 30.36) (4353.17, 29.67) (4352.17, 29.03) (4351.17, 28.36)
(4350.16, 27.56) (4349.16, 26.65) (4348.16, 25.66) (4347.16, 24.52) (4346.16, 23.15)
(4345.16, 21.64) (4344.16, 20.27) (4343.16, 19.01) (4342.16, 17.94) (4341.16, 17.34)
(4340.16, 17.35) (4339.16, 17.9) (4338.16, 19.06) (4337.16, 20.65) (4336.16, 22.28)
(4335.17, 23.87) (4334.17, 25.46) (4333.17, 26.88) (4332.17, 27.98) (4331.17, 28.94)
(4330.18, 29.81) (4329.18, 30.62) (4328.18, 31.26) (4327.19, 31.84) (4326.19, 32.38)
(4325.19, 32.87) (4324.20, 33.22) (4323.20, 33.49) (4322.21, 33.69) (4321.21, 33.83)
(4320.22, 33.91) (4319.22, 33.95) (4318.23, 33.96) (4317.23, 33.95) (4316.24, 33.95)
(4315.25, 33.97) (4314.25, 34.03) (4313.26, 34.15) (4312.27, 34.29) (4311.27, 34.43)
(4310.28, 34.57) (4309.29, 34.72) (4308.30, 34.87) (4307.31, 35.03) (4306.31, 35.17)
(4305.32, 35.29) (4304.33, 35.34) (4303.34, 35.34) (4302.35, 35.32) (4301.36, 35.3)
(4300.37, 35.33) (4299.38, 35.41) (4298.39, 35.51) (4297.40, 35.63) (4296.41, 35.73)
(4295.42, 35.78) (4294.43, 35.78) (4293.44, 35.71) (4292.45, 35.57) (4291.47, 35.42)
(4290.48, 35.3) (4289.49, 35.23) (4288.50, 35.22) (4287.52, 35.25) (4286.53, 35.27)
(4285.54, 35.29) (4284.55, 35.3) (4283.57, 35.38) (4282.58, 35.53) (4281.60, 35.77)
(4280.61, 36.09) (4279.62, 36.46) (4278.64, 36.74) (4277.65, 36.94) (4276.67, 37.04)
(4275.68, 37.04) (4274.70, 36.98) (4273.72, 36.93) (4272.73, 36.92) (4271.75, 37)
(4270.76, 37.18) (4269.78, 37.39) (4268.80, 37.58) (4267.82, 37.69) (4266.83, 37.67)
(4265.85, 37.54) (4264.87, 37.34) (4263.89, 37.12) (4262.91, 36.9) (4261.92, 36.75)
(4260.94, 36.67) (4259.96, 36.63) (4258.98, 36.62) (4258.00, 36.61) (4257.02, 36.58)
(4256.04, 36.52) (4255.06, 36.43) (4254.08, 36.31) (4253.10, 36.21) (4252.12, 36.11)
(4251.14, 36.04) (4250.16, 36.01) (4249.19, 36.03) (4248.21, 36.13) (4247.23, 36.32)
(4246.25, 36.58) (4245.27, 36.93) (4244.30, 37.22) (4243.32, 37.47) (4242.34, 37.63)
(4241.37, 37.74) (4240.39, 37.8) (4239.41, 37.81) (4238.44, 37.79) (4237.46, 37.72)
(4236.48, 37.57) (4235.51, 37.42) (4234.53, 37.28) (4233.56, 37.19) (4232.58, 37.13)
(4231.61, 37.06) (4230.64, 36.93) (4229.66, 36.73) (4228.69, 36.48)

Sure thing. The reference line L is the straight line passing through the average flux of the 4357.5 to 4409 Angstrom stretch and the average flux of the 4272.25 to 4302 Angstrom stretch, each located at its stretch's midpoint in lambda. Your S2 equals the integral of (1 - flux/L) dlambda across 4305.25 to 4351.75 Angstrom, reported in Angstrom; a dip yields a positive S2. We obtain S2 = 8.5 Angstrom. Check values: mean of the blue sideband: 35.9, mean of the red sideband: 34.2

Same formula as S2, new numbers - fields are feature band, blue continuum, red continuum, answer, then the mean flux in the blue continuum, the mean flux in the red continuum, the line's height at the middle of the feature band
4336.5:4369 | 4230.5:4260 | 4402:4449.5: 7.0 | 36.9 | 34.2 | 35.3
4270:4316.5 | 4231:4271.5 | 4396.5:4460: 0.9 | 37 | 33.9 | 36.3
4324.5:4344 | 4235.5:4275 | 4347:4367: 4.6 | 37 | 31.3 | 32.6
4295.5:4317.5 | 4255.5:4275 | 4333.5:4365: -2.1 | 37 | 26.6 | 31.9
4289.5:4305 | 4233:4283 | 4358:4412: 0.3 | 36.9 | 34.2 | 36.1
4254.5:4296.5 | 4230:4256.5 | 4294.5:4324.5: -0.7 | 36.9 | 34.7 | 35.8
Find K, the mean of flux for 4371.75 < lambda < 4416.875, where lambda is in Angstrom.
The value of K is 34.3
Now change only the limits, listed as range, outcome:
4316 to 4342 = 28.3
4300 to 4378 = 30.7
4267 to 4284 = 36.8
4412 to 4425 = 34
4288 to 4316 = 35.1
